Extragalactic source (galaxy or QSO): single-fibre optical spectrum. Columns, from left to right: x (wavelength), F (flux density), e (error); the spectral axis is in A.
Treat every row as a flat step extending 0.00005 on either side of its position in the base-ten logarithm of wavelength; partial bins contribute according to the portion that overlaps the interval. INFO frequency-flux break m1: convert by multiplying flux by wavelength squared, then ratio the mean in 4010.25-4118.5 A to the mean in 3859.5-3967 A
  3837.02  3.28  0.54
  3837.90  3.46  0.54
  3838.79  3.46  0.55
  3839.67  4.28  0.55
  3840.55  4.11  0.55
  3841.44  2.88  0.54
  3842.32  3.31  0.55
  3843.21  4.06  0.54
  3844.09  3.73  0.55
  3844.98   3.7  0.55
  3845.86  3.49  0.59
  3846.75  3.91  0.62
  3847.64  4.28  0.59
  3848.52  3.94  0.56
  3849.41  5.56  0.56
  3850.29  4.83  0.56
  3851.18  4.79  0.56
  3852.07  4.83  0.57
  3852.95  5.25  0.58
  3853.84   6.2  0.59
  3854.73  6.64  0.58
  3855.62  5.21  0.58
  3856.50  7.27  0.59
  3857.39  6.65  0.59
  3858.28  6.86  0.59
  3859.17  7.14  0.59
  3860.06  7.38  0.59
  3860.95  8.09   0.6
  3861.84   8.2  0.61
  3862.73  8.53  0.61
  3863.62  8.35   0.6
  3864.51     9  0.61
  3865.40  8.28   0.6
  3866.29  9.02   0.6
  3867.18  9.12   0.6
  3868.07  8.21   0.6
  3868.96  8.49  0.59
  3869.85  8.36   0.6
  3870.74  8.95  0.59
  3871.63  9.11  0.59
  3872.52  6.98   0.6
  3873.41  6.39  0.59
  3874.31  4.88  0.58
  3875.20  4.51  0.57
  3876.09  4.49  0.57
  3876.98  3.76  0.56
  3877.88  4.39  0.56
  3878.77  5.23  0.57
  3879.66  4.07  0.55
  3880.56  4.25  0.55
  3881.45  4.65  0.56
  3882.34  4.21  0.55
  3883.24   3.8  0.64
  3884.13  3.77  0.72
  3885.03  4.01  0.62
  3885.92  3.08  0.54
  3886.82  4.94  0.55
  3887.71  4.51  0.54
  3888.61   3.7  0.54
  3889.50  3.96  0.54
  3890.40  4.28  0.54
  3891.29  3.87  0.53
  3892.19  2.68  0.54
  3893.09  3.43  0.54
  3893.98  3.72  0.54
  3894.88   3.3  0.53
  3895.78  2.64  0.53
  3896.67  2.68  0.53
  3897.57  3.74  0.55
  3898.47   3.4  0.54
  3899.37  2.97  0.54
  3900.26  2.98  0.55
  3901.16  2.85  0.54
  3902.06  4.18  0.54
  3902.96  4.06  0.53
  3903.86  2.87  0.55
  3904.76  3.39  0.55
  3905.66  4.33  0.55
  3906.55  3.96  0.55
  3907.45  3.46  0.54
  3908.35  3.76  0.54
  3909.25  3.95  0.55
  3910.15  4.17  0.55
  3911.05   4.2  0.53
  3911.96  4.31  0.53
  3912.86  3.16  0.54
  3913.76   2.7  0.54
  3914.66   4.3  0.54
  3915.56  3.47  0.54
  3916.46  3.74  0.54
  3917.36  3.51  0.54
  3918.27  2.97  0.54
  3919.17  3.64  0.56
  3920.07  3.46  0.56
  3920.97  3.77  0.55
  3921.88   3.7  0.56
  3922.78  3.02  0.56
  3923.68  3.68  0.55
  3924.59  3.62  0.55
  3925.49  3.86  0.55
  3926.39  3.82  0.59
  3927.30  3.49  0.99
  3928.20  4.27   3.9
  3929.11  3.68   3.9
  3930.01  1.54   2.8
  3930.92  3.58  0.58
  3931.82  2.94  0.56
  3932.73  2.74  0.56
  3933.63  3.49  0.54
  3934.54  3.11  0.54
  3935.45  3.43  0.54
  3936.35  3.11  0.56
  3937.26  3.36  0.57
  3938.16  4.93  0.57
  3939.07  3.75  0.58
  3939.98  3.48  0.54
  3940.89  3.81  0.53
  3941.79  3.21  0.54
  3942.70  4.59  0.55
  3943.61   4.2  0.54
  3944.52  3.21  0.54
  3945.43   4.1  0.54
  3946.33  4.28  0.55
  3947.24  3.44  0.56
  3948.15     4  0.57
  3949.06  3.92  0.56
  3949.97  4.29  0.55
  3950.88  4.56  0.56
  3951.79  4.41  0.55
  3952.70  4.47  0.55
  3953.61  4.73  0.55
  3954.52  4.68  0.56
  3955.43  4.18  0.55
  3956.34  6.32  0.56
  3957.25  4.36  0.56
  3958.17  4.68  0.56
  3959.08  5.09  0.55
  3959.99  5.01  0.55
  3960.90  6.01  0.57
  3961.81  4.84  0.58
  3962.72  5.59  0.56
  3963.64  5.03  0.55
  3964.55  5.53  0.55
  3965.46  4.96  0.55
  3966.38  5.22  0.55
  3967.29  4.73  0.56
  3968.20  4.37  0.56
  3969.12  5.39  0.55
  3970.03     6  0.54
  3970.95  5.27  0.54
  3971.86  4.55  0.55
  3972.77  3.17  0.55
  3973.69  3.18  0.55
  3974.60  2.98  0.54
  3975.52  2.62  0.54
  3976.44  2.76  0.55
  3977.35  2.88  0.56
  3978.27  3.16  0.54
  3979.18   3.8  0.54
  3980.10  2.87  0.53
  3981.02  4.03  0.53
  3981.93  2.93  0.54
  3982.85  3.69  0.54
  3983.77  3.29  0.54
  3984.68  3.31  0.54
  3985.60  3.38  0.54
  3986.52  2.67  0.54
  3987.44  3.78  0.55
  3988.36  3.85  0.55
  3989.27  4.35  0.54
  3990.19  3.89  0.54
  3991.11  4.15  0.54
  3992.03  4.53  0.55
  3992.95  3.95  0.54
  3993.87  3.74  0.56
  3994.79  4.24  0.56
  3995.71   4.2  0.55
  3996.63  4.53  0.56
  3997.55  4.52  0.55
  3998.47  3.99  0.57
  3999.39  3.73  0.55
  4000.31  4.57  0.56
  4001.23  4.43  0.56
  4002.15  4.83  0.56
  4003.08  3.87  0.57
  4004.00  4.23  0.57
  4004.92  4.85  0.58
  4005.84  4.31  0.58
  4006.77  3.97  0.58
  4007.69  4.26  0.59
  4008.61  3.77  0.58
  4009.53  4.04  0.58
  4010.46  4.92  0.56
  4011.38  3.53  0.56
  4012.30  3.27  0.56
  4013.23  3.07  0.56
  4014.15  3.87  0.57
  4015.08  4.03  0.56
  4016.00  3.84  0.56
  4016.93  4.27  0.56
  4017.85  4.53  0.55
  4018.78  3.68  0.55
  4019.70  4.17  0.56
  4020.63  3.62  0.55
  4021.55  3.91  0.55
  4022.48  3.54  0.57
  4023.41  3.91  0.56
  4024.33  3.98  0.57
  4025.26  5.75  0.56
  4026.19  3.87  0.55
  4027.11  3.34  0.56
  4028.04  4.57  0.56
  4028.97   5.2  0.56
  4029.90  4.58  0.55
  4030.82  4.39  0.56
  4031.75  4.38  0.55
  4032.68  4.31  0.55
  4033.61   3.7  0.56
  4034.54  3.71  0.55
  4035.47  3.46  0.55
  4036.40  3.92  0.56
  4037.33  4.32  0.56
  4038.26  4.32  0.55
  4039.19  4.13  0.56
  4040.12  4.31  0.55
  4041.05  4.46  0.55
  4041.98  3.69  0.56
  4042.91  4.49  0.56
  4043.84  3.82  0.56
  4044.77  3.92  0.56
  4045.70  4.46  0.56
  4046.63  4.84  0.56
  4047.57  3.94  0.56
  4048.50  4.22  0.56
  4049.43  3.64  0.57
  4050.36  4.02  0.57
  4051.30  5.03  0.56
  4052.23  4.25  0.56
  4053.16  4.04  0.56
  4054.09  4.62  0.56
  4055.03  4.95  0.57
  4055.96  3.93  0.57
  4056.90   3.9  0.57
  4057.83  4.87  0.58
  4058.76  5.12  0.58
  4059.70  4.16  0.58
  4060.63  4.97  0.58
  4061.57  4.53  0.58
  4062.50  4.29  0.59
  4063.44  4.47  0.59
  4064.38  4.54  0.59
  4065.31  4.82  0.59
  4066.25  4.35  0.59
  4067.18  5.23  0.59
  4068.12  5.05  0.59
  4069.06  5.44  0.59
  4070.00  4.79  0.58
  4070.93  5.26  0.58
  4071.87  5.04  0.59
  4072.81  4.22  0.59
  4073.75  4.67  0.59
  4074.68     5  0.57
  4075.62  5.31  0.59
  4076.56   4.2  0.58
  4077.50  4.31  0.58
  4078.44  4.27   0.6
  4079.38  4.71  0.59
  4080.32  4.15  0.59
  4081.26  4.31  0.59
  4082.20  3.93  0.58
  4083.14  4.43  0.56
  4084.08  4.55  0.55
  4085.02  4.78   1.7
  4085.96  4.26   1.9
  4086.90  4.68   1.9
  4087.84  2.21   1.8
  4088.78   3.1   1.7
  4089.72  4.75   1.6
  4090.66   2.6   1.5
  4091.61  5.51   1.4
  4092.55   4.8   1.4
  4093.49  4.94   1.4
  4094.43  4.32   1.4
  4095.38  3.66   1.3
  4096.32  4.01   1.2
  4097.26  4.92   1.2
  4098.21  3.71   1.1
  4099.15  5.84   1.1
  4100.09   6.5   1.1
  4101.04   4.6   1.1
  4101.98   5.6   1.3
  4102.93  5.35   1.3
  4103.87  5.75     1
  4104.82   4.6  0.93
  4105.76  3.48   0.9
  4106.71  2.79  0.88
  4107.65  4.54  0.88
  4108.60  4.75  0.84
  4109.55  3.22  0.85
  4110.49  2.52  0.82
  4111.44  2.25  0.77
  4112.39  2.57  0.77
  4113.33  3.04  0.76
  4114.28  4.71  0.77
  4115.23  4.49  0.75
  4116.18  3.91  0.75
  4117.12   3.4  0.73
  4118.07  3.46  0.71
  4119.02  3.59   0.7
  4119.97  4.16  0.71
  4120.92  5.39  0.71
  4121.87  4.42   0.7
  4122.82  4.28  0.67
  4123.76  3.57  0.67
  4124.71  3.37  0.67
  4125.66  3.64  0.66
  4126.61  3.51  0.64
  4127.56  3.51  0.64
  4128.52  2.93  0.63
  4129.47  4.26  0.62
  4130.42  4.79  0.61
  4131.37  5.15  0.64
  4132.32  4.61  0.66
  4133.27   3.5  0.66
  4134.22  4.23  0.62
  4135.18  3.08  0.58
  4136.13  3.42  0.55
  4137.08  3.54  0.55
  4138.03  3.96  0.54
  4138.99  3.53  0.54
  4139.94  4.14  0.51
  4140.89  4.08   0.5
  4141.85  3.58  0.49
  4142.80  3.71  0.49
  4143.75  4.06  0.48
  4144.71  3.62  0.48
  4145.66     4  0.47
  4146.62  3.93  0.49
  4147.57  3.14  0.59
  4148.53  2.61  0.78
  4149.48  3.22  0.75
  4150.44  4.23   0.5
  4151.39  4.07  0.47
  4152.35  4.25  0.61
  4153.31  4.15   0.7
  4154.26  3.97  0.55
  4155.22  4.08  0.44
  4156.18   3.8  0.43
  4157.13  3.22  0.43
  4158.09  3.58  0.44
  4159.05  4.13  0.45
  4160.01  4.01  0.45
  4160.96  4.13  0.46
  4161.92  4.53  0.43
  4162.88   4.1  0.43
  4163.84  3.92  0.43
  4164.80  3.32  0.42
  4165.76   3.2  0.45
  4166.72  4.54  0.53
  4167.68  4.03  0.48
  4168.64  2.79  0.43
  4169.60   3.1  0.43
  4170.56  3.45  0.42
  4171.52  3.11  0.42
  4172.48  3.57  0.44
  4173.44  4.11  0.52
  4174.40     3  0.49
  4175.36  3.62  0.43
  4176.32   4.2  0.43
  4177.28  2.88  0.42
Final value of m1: 1.02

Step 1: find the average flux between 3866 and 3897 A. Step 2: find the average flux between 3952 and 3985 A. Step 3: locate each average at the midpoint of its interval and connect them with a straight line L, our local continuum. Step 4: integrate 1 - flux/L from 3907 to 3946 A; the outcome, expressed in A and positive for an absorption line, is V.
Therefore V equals 9.1 A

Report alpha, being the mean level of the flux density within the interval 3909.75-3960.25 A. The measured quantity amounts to 3.85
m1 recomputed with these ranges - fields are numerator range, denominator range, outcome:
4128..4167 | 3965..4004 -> 1.05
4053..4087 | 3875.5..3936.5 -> 1.37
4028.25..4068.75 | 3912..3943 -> 1.32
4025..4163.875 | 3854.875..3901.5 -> 0.85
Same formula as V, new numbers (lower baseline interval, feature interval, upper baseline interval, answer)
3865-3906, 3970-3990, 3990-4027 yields 3.5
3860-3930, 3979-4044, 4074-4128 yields 5.3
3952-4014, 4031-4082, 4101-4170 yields -4.9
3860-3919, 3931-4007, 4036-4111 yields 9.1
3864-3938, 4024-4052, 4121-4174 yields -1.4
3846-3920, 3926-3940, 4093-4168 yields 4.0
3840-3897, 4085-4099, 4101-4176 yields -0.2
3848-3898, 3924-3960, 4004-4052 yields 7.3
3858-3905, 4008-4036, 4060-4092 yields 3.9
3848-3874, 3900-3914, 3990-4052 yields 5.8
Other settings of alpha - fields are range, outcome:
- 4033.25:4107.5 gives 4.43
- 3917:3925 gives 3.48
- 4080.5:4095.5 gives 4.19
